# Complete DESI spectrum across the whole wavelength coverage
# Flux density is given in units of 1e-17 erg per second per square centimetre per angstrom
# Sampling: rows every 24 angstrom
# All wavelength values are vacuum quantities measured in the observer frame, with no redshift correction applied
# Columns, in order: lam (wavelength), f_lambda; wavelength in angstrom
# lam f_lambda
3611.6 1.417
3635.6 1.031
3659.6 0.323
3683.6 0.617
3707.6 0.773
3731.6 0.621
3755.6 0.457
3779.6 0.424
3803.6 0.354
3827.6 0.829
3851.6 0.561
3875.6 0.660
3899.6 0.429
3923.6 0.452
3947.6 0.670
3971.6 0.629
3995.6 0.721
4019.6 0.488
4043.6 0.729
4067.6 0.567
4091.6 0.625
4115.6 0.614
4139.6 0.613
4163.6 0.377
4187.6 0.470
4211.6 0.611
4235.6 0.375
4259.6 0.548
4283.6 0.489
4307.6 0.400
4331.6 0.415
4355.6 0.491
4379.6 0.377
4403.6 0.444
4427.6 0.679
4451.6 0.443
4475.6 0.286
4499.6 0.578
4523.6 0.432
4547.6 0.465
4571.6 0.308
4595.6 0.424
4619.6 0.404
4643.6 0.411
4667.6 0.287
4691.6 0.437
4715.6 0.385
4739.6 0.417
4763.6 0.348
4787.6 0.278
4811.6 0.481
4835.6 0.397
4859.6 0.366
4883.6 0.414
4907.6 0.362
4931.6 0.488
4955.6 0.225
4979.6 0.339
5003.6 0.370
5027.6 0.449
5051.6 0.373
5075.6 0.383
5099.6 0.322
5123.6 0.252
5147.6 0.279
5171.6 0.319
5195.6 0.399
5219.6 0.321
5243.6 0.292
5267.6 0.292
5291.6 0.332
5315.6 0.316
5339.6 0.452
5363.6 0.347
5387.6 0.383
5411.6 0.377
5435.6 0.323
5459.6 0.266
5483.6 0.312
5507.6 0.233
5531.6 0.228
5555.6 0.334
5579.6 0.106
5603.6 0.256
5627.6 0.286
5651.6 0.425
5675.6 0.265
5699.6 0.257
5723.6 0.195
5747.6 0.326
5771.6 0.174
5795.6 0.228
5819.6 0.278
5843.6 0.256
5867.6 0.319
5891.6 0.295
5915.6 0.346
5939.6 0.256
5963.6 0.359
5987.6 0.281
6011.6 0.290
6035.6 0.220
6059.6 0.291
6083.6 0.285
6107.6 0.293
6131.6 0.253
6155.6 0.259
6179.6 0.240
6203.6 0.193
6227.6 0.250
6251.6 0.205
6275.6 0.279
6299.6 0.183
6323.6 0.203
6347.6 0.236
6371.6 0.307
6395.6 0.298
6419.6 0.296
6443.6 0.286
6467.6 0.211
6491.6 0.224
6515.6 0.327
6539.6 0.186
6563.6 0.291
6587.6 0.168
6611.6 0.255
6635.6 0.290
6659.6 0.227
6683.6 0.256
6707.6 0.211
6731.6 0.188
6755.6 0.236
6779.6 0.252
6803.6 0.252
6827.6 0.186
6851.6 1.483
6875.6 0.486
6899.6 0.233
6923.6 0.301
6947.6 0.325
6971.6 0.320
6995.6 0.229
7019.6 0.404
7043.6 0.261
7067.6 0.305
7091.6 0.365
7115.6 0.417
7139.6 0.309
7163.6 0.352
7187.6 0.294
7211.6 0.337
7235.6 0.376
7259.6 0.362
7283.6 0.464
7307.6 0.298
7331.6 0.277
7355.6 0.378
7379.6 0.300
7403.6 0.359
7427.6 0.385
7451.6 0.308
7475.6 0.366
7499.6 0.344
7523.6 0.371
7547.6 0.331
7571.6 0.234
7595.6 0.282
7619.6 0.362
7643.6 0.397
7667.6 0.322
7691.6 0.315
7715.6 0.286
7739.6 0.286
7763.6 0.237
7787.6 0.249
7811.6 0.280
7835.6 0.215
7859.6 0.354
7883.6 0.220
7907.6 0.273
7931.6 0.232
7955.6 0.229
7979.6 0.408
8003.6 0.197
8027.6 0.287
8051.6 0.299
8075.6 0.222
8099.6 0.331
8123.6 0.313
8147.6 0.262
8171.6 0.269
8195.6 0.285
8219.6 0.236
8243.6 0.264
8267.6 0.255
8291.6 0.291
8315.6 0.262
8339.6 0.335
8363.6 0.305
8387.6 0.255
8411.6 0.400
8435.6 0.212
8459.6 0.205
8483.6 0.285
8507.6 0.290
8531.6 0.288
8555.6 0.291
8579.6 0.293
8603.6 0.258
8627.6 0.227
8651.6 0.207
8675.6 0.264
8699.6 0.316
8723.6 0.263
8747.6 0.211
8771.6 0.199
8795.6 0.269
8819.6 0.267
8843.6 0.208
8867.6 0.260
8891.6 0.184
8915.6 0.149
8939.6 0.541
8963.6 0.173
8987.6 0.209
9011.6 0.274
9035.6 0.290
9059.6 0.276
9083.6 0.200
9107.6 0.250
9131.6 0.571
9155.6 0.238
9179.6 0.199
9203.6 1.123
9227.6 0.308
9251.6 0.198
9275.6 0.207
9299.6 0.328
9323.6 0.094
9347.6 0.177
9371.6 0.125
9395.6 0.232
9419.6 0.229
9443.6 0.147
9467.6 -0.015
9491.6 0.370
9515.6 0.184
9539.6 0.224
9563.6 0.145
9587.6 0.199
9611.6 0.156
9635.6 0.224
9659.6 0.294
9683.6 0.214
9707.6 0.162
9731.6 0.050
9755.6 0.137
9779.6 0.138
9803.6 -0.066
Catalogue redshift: 0.84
